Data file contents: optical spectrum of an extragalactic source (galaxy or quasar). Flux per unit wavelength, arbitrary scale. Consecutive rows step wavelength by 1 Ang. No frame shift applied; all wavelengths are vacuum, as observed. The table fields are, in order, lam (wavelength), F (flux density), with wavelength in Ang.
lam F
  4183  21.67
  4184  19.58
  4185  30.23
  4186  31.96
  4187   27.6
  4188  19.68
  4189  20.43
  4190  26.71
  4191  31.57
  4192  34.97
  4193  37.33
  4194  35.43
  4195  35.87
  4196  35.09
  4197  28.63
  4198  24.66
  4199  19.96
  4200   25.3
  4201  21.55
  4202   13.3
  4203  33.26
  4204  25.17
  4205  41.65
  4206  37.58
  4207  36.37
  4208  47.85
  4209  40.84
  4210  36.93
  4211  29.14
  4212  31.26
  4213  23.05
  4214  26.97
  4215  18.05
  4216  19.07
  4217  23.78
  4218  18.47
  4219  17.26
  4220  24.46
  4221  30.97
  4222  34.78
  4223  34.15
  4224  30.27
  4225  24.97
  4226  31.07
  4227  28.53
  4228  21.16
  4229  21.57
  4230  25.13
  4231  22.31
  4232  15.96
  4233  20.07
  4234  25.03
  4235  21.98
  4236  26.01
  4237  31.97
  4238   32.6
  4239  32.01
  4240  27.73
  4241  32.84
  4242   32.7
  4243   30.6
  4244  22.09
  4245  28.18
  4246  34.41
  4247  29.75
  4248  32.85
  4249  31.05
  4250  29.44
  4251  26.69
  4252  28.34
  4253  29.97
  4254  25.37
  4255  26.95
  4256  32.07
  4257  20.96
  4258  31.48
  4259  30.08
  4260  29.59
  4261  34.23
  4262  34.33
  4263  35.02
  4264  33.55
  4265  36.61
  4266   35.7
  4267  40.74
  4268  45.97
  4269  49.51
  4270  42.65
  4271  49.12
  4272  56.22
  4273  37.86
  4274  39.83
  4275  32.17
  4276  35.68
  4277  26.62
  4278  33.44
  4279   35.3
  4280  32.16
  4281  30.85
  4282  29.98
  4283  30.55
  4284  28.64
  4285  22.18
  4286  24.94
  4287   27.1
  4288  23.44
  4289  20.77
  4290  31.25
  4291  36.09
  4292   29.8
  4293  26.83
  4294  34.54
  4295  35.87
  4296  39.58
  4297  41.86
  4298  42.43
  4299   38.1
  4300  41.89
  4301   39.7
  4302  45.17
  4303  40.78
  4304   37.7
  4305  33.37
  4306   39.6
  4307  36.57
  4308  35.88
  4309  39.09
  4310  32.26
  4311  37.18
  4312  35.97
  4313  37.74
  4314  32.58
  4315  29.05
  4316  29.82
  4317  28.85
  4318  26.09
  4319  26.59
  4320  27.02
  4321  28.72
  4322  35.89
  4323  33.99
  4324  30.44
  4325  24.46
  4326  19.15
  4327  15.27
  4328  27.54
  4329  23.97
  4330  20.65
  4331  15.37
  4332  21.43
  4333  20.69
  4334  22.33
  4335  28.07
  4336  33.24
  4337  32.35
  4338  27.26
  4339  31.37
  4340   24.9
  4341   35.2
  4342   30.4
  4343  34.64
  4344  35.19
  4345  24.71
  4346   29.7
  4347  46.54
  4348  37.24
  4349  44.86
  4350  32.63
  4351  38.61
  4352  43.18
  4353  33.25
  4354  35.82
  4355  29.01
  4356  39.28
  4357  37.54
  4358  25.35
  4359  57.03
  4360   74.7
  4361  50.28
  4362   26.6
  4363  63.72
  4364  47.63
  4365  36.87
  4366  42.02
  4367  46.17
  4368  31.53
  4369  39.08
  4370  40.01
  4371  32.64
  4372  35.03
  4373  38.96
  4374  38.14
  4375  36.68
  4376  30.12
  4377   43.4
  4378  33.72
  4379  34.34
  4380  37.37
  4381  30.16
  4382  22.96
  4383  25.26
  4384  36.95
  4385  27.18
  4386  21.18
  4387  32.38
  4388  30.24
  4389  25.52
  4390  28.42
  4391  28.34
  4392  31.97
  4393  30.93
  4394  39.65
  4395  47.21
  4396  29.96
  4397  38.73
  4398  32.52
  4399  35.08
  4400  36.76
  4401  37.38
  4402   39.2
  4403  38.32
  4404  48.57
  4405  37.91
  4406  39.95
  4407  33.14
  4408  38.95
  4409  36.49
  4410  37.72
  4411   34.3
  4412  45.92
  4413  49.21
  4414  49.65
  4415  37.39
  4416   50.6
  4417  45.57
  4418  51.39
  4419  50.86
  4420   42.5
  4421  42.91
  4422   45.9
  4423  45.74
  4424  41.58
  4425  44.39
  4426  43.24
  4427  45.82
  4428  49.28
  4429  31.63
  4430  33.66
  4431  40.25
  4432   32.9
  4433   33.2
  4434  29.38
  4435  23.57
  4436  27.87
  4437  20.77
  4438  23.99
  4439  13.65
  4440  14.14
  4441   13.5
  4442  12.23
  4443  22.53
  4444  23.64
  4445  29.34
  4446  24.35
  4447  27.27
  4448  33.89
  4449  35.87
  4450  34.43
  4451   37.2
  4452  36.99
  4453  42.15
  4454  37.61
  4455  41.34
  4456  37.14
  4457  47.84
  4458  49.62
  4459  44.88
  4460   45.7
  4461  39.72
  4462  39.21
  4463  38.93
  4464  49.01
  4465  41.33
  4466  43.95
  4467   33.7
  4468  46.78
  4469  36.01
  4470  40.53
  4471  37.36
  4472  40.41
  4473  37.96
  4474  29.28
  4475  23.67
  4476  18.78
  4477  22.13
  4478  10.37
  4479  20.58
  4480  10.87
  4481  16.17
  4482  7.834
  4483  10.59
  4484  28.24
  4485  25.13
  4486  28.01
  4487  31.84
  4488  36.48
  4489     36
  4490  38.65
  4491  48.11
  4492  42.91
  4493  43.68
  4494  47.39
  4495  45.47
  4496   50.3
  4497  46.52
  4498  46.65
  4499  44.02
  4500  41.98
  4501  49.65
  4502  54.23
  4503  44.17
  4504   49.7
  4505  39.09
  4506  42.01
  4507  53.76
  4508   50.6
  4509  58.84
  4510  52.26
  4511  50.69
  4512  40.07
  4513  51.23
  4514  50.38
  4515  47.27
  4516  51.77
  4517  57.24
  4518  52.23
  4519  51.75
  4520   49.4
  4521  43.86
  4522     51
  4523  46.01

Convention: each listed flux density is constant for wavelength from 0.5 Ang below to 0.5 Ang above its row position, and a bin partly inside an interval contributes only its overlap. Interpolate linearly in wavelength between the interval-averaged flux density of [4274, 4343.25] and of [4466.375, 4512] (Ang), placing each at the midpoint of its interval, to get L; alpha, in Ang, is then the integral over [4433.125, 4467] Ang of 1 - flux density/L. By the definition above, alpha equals 2.9 Ang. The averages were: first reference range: 31.1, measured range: 32.8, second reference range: 37.1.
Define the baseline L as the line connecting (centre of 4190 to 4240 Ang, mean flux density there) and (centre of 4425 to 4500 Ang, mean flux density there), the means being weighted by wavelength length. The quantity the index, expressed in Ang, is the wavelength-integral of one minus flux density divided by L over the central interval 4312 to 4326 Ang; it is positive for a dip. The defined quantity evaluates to 0.3 Ang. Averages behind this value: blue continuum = 28.3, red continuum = 33.6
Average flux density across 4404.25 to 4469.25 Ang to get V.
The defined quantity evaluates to 37.1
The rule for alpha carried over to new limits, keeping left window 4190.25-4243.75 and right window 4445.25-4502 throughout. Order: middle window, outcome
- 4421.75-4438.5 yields -0.6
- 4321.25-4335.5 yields 3.3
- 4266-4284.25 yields -4.6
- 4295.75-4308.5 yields -3.5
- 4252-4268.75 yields -1.7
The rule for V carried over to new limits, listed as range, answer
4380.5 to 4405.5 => 33.3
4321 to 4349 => 28.5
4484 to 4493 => 35.9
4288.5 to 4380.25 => 34.5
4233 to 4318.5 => 33.1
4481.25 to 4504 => 38.5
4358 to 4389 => 37.7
